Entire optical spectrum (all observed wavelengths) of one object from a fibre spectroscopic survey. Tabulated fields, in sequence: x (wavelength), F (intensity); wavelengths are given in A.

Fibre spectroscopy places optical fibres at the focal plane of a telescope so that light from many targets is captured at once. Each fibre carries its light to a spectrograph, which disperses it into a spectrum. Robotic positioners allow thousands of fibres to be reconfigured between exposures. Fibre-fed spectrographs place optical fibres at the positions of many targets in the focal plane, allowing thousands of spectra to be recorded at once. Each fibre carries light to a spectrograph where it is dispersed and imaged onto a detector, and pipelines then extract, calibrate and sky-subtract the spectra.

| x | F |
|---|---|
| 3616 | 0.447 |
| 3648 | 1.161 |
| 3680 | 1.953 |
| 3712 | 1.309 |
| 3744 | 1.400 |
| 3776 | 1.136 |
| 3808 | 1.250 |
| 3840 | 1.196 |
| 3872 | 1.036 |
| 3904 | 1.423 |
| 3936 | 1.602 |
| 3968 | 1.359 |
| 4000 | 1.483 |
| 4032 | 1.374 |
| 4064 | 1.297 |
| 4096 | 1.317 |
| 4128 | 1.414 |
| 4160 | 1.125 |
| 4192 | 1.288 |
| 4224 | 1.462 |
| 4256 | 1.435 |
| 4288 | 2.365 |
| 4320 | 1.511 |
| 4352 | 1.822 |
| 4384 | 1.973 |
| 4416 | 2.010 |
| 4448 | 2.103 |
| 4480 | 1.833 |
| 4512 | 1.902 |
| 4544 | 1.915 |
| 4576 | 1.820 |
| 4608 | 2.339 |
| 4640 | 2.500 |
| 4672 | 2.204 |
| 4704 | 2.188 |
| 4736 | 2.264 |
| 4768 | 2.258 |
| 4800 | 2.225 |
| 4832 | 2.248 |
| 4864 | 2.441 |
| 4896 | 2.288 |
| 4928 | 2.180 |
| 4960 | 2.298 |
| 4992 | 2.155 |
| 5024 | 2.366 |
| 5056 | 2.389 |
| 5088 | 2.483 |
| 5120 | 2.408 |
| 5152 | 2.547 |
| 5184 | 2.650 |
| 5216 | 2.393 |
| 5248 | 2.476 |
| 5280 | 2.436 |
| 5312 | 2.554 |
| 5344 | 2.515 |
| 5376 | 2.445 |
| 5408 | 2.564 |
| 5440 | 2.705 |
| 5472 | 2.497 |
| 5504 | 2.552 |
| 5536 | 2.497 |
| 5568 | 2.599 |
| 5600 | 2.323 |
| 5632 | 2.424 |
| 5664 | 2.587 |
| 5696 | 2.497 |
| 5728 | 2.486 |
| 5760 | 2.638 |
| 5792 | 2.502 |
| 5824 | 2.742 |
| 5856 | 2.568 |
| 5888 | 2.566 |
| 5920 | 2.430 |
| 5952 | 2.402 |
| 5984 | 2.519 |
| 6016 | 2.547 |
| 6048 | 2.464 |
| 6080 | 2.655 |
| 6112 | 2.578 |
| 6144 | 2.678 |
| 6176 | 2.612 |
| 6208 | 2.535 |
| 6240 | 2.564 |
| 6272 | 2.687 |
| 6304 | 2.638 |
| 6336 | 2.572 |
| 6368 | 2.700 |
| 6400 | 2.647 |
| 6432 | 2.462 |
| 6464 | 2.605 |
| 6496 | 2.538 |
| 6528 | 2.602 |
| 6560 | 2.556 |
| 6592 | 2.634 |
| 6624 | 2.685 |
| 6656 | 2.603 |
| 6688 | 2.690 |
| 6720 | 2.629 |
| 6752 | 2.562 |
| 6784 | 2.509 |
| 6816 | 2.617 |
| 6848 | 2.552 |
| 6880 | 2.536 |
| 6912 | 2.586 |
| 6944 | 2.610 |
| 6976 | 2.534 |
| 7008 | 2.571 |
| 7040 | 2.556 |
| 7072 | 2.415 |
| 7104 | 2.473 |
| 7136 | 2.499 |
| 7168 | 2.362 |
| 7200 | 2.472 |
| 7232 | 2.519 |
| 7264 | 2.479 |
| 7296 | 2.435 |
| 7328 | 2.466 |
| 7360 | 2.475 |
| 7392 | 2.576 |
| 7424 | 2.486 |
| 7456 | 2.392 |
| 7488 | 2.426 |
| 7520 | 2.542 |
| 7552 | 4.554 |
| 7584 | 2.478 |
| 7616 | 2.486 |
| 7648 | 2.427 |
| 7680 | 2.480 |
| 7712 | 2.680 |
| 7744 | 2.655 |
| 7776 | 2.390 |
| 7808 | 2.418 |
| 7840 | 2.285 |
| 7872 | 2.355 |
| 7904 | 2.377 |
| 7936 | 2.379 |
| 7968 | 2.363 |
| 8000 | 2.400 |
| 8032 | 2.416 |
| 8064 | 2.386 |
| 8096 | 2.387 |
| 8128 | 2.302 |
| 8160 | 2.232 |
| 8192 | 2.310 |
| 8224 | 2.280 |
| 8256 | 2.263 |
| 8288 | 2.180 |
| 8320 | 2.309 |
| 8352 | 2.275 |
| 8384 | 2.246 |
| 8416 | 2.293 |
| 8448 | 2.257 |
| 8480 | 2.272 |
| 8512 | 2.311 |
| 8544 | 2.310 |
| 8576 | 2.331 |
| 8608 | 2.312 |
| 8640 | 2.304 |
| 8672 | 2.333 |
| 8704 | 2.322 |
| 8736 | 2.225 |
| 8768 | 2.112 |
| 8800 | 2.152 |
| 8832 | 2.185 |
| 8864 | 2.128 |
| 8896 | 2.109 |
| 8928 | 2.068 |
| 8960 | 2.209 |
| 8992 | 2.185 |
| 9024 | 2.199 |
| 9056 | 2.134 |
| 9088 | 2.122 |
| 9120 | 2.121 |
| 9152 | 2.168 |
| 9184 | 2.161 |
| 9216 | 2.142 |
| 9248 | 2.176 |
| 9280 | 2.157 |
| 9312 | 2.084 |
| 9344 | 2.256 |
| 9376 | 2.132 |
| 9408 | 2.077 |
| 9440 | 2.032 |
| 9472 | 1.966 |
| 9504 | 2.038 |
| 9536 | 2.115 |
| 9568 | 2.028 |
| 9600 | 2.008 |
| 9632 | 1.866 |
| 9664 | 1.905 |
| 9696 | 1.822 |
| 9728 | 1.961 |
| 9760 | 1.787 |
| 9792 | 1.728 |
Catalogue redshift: 0.148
